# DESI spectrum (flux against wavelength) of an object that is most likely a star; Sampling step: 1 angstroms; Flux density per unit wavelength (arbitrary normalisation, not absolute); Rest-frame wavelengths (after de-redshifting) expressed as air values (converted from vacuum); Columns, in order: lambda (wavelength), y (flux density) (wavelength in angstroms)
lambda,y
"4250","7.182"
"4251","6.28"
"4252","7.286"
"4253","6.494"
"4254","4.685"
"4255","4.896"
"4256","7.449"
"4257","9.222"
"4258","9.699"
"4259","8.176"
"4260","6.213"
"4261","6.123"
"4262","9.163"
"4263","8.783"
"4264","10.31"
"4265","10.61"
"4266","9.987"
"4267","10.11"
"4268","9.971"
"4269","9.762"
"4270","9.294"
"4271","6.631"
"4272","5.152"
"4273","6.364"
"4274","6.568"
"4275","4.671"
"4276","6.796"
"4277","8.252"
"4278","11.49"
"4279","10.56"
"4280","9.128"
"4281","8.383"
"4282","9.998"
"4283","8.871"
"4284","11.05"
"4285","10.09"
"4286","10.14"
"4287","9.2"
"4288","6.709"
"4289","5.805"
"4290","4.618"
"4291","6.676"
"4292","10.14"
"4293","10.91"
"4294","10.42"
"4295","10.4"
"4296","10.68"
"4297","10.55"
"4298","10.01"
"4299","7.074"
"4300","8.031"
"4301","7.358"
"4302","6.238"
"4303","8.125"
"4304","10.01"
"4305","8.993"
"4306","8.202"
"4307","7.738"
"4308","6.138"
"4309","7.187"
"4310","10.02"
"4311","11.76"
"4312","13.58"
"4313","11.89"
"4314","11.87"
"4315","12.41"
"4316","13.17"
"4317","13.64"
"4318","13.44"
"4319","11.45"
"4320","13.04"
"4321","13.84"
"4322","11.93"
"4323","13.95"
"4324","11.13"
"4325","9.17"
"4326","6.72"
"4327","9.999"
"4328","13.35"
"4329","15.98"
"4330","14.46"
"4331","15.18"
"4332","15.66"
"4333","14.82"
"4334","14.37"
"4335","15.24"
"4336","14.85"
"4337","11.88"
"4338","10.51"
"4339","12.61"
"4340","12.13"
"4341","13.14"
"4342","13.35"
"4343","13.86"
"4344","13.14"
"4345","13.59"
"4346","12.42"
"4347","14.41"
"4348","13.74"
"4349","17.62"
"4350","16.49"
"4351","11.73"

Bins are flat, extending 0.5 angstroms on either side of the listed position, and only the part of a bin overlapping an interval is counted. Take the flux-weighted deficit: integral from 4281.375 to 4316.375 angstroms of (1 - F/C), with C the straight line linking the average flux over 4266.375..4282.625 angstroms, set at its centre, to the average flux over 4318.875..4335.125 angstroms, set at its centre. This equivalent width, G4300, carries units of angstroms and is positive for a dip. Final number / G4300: 3.9 angstroms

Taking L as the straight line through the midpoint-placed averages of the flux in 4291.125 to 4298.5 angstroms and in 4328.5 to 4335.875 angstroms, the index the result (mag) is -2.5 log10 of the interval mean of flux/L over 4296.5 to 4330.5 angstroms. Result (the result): 0.19 mag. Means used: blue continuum 10.3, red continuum 15.1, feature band 10.7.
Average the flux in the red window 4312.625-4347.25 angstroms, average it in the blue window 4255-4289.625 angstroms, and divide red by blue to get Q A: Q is 1.5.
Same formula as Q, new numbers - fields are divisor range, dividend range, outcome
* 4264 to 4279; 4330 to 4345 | 1.62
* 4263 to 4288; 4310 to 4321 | 1.42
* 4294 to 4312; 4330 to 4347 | 1.53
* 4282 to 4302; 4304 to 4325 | 1.27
